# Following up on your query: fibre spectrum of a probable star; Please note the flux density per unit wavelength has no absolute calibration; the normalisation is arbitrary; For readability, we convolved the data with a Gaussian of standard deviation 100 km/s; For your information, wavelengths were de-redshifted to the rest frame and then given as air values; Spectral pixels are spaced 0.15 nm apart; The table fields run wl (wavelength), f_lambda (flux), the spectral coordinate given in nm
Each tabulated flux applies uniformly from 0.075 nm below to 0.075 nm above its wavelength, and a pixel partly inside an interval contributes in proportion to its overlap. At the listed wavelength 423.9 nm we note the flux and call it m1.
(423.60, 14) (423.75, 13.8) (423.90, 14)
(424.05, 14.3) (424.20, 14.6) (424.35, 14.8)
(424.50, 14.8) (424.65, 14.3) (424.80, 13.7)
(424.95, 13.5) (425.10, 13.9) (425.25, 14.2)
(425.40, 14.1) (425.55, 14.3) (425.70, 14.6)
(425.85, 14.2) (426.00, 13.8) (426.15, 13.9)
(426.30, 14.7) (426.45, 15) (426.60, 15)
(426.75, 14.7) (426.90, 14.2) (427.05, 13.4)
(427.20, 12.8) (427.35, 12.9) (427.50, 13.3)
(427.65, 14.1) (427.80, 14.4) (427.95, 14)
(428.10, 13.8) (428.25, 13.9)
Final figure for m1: 14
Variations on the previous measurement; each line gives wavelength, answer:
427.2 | 12.8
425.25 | 14.2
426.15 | 13.9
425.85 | 14.2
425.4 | 14.1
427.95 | 14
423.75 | 13.8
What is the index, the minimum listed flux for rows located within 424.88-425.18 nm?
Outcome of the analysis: 13.5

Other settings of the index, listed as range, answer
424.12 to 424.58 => 14.6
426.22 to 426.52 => 14.7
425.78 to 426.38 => 13.8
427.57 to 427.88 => 14.1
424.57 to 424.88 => 13.7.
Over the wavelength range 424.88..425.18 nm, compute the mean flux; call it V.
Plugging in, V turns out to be 13.7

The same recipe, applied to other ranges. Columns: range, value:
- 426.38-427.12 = 14.5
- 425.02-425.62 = 14.1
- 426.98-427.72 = 13.3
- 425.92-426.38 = 14.1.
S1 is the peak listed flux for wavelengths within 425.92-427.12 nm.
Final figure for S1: 15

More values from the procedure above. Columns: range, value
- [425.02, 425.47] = 14.2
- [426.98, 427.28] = 13.4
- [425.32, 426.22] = 14.6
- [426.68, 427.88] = 14.7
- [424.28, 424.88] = 14.8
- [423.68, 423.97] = 14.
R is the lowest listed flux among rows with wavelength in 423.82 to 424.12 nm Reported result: 14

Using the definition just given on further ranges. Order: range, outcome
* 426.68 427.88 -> 12.8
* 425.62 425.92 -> 14.2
